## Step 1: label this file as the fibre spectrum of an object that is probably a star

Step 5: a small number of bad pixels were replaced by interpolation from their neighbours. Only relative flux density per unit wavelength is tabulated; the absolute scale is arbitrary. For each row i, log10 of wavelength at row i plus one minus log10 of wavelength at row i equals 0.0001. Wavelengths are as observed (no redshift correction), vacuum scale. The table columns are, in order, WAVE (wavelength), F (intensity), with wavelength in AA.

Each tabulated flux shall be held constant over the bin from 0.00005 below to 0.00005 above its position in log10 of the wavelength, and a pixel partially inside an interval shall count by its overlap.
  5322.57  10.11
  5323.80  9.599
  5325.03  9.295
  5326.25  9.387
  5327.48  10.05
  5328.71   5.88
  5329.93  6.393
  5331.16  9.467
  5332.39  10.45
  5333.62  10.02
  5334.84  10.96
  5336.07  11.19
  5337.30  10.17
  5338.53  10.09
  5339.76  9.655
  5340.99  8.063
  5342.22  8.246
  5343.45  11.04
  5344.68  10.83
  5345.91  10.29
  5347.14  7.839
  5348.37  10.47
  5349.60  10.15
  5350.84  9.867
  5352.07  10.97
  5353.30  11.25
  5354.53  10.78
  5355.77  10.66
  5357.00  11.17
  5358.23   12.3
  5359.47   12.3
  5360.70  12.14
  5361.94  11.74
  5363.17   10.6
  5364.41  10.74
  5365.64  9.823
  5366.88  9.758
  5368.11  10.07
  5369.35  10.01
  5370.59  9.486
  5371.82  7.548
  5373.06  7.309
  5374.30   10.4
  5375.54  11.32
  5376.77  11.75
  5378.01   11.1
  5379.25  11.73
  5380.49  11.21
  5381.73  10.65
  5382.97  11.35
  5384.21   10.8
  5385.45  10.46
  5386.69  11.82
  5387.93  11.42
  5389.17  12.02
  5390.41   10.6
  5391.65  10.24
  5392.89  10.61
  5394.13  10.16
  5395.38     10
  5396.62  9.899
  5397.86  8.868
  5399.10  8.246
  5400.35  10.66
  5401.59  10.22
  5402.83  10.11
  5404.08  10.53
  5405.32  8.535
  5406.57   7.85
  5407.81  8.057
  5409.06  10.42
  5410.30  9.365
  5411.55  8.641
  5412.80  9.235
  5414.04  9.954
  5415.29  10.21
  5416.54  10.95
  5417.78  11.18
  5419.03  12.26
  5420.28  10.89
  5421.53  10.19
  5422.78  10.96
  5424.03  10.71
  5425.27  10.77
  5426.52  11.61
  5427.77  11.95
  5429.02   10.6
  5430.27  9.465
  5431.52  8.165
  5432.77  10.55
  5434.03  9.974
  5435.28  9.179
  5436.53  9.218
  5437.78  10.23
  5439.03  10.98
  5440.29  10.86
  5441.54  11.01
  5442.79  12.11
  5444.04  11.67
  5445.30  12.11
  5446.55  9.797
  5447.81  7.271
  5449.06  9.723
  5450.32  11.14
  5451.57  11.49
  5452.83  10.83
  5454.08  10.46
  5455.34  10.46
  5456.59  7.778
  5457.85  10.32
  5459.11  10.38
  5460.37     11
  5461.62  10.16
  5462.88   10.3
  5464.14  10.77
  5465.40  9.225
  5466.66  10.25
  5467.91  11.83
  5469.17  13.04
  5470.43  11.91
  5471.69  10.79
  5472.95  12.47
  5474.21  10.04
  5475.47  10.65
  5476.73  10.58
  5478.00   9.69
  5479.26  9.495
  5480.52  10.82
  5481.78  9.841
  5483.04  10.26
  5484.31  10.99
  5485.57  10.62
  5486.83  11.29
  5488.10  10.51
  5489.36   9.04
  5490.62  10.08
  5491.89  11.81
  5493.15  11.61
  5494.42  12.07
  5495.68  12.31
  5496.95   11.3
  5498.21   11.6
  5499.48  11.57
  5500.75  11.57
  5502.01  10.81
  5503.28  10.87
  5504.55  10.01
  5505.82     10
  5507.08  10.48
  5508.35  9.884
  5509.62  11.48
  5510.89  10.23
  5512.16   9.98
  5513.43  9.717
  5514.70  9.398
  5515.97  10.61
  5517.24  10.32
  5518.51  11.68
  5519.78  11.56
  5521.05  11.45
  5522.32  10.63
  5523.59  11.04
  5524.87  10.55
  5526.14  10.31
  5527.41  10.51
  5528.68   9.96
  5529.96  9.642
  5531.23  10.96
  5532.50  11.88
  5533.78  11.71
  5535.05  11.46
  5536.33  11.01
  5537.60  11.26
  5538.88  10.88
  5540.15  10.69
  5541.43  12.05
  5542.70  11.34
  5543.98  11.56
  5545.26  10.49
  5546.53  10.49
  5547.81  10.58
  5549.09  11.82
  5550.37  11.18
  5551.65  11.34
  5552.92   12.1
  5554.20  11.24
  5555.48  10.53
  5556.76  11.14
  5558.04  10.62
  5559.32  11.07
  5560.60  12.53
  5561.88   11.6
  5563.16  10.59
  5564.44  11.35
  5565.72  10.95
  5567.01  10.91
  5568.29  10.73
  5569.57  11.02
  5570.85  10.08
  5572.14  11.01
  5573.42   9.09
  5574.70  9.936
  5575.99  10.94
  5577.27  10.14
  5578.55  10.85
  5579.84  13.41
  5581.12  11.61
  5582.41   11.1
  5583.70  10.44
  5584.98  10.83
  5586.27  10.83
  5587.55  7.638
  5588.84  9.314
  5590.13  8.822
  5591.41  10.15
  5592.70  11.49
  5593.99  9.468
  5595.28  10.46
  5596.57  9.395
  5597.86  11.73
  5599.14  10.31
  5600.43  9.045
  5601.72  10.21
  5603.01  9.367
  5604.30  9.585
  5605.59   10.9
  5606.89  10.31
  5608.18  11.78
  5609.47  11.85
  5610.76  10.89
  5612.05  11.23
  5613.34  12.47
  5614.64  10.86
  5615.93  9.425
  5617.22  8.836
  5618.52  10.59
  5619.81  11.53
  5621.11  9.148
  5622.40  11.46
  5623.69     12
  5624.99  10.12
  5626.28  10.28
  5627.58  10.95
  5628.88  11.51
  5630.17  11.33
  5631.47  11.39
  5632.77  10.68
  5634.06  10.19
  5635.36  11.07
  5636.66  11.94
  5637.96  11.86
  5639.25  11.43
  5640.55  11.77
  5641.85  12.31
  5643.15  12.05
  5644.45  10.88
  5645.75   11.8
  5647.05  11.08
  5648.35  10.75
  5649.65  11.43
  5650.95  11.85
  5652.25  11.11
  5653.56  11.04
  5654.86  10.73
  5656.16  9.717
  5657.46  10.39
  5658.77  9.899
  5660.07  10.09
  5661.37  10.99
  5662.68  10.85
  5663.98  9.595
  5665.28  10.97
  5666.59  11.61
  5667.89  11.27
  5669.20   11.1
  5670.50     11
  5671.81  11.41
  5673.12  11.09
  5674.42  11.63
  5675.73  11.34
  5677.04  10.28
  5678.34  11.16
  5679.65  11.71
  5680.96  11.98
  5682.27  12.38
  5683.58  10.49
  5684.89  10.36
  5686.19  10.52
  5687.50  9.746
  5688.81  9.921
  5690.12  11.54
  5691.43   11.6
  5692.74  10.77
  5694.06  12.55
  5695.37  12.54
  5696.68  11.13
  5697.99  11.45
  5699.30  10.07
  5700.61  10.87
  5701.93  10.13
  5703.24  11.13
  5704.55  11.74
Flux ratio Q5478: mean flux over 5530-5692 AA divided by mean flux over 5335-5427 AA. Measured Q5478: 1.05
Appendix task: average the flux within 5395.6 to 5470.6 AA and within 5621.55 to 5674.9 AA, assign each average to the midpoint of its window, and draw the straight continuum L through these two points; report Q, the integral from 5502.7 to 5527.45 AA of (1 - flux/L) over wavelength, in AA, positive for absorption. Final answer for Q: 0.10 AA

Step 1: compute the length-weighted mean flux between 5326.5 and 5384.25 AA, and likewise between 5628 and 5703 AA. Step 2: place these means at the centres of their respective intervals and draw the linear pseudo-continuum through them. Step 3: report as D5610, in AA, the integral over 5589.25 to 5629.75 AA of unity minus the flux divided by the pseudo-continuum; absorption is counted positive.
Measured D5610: 1.53 AA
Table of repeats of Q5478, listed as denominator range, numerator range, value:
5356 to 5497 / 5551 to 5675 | 1.03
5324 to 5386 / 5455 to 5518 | 1.05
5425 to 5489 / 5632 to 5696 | 1.06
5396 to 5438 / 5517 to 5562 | 1.11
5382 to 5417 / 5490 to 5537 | 1.08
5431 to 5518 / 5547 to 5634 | 1.01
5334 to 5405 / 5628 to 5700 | 1.07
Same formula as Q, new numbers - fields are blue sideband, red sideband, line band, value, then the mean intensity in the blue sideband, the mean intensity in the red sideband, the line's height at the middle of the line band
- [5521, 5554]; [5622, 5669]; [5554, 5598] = 1.6 AA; 11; 11.1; 11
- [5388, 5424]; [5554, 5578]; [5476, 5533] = -0.9 AA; 10.1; 10.8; 10.5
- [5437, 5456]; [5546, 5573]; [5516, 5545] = -0.1 AA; 10.7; 11.1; 11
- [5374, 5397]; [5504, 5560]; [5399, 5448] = 3.1 AA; 10.9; 10.8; 10.9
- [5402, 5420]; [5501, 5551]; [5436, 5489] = -1.6 AA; 9.83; 10.8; 10.3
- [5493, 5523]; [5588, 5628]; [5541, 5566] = -1.3 AA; 10.9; 10.4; 10.7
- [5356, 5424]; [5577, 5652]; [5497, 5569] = -1.9 AA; 10.4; 10.8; 10.6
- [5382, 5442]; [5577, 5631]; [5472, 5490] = -0.2 AA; 10.2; 10.6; 10.4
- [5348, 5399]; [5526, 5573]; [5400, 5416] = 1.8 AA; 10.6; 11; 10.7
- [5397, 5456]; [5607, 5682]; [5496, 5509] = -0.4 AA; 10.2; 11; 10.5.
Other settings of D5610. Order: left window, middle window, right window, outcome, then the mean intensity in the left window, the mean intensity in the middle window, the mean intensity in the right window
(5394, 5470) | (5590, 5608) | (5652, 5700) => 1.0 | 10.2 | 10.2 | 11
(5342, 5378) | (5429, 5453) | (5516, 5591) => 0.7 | 10.4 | 10.3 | 10.9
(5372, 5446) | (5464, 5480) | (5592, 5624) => -0.6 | 10.4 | 10.8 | 10.6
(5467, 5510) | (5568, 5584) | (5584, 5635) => -0.3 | 10.9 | 10.8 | 10.5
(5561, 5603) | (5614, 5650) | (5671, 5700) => -0.7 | 10.5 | 11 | 11.2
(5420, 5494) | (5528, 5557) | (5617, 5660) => -0.9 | 10.5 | 11.1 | 11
